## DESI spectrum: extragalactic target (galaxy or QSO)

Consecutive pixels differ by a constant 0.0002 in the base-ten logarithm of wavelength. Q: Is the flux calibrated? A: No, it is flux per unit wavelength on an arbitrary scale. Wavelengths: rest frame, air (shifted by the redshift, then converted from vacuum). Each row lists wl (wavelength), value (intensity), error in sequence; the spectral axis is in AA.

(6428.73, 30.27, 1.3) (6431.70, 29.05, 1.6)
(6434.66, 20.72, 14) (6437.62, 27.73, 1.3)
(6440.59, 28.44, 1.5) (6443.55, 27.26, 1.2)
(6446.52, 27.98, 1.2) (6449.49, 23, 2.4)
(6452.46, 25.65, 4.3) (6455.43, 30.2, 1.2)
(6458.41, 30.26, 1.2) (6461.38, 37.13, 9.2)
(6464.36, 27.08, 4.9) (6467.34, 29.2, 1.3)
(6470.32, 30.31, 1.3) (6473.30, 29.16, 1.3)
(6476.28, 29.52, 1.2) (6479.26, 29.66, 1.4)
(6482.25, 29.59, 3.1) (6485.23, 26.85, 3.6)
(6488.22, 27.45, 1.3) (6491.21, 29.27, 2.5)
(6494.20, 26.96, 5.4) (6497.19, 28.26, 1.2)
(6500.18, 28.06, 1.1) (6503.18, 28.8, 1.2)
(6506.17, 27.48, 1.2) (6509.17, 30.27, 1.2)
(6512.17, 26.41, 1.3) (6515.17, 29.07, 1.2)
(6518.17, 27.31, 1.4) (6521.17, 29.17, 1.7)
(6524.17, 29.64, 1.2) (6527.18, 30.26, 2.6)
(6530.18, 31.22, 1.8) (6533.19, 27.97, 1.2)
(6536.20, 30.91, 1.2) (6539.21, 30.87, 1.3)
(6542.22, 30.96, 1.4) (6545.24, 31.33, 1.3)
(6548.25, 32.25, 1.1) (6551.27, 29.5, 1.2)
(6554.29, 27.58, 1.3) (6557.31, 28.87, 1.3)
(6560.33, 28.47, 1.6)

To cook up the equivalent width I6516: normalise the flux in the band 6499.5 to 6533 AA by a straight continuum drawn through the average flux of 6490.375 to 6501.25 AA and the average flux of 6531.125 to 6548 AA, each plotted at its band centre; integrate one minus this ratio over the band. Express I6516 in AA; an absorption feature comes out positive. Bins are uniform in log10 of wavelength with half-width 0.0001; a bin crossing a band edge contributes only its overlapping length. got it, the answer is 0.44 AA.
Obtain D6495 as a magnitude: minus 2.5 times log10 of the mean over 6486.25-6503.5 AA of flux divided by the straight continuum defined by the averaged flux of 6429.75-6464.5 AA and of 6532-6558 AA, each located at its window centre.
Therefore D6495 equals 0.04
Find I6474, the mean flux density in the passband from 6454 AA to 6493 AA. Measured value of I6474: 29.6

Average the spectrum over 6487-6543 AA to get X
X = 29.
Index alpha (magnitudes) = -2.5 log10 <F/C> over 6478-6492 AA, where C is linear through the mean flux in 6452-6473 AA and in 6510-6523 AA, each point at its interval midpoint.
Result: 0.03 mag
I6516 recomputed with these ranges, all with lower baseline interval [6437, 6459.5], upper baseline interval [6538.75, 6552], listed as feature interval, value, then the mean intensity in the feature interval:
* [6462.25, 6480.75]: -0.7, 29.4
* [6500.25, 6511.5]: 0.4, 28.6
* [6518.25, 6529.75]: 0.3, 29.6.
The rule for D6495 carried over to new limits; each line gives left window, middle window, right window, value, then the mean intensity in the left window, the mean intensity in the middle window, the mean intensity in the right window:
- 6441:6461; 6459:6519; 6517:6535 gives -0.010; 28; 28.9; 29.3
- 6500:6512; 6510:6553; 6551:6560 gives -0.048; 28.5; 29.8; 28.5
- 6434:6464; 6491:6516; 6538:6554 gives 0.049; 28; 28.2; 30.7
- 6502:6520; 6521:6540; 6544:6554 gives -0.022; 28.2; 30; 30.6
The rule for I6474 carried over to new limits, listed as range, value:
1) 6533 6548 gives 30.8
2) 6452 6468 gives 30.2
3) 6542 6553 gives 30.9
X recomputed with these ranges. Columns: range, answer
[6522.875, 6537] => 30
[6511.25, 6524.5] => 28.3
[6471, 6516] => 28.5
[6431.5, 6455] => 26.3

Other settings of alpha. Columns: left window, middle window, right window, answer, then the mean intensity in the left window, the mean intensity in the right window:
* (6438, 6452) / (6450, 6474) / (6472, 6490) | -0.07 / 26.7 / 28.7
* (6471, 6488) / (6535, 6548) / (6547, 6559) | -0.06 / 28.9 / 29.5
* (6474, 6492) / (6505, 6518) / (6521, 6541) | 0.05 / 28.7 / 30.1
